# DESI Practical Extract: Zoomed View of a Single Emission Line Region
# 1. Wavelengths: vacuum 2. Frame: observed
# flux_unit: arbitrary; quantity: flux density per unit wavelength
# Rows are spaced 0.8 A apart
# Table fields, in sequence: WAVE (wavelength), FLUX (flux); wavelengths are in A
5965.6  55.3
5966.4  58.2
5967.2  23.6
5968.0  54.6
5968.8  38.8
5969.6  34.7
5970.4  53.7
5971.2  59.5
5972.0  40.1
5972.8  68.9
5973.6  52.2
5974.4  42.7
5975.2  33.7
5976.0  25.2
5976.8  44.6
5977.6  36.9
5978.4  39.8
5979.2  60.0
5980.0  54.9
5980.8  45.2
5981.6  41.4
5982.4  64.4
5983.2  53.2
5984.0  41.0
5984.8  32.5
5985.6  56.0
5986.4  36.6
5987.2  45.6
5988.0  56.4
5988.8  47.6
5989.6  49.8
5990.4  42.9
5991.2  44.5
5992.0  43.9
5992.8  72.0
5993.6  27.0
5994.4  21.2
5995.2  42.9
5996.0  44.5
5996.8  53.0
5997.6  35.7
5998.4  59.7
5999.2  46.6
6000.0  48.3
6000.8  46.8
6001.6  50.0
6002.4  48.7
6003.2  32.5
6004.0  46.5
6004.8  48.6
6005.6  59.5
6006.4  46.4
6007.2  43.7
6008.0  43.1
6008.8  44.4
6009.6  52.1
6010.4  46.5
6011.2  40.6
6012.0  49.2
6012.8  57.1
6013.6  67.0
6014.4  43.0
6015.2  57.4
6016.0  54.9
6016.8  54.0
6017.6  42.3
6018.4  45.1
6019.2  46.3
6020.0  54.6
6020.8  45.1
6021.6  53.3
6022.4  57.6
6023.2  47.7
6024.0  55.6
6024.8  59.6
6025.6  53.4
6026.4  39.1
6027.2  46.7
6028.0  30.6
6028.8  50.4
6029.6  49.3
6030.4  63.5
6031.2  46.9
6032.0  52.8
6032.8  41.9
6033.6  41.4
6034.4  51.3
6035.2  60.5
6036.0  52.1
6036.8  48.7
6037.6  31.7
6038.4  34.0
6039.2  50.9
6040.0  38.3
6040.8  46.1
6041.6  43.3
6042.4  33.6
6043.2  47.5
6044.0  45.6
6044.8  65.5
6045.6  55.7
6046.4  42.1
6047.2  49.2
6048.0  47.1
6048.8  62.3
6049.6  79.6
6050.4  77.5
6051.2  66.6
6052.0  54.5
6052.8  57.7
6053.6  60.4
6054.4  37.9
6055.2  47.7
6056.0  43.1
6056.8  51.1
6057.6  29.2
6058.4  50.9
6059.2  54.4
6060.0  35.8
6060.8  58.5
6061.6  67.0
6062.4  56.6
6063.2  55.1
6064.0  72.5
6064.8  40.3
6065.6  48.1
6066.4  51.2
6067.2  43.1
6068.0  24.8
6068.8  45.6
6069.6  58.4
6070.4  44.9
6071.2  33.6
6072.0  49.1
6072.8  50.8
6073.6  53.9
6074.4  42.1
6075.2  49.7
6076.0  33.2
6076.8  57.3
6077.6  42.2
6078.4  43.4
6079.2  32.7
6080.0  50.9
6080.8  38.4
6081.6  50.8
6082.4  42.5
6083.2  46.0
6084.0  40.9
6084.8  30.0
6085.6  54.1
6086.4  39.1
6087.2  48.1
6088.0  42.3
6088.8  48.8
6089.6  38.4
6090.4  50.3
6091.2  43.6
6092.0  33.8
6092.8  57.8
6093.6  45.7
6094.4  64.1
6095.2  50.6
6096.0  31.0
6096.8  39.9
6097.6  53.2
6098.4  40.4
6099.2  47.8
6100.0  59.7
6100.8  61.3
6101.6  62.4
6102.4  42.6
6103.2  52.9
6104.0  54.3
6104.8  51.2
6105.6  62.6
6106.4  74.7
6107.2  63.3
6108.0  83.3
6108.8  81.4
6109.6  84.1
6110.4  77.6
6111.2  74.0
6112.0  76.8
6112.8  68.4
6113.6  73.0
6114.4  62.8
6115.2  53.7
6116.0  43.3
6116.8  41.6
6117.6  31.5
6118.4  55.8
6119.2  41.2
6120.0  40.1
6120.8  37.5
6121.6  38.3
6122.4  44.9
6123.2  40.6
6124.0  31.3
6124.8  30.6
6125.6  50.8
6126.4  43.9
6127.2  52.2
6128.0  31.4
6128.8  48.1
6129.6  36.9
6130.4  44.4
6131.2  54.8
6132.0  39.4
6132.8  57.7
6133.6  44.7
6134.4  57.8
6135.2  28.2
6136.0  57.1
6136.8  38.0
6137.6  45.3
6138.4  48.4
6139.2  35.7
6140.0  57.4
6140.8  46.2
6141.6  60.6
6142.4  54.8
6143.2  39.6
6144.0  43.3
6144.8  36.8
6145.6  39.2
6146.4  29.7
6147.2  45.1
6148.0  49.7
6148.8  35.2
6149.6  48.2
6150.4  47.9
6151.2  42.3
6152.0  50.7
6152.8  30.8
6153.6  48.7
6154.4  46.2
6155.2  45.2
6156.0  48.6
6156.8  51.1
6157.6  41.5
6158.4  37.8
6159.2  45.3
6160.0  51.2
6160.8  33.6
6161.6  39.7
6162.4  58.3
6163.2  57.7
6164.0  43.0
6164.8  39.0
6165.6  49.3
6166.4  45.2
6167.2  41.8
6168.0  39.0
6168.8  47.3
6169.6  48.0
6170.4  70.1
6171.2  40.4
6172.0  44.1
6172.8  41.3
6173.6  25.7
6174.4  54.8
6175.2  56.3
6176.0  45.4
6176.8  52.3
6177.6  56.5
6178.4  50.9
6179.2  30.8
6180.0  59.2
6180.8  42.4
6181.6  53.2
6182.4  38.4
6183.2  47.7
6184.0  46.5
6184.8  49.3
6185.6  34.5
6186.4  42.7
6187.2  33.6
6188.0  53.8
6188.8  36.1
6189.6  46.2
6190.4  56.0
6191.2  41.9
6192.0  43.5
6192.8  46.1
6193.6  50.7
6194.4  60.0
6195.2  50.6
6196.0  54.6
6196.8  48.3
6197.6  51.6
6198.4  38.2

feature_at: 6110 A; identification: [O III]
